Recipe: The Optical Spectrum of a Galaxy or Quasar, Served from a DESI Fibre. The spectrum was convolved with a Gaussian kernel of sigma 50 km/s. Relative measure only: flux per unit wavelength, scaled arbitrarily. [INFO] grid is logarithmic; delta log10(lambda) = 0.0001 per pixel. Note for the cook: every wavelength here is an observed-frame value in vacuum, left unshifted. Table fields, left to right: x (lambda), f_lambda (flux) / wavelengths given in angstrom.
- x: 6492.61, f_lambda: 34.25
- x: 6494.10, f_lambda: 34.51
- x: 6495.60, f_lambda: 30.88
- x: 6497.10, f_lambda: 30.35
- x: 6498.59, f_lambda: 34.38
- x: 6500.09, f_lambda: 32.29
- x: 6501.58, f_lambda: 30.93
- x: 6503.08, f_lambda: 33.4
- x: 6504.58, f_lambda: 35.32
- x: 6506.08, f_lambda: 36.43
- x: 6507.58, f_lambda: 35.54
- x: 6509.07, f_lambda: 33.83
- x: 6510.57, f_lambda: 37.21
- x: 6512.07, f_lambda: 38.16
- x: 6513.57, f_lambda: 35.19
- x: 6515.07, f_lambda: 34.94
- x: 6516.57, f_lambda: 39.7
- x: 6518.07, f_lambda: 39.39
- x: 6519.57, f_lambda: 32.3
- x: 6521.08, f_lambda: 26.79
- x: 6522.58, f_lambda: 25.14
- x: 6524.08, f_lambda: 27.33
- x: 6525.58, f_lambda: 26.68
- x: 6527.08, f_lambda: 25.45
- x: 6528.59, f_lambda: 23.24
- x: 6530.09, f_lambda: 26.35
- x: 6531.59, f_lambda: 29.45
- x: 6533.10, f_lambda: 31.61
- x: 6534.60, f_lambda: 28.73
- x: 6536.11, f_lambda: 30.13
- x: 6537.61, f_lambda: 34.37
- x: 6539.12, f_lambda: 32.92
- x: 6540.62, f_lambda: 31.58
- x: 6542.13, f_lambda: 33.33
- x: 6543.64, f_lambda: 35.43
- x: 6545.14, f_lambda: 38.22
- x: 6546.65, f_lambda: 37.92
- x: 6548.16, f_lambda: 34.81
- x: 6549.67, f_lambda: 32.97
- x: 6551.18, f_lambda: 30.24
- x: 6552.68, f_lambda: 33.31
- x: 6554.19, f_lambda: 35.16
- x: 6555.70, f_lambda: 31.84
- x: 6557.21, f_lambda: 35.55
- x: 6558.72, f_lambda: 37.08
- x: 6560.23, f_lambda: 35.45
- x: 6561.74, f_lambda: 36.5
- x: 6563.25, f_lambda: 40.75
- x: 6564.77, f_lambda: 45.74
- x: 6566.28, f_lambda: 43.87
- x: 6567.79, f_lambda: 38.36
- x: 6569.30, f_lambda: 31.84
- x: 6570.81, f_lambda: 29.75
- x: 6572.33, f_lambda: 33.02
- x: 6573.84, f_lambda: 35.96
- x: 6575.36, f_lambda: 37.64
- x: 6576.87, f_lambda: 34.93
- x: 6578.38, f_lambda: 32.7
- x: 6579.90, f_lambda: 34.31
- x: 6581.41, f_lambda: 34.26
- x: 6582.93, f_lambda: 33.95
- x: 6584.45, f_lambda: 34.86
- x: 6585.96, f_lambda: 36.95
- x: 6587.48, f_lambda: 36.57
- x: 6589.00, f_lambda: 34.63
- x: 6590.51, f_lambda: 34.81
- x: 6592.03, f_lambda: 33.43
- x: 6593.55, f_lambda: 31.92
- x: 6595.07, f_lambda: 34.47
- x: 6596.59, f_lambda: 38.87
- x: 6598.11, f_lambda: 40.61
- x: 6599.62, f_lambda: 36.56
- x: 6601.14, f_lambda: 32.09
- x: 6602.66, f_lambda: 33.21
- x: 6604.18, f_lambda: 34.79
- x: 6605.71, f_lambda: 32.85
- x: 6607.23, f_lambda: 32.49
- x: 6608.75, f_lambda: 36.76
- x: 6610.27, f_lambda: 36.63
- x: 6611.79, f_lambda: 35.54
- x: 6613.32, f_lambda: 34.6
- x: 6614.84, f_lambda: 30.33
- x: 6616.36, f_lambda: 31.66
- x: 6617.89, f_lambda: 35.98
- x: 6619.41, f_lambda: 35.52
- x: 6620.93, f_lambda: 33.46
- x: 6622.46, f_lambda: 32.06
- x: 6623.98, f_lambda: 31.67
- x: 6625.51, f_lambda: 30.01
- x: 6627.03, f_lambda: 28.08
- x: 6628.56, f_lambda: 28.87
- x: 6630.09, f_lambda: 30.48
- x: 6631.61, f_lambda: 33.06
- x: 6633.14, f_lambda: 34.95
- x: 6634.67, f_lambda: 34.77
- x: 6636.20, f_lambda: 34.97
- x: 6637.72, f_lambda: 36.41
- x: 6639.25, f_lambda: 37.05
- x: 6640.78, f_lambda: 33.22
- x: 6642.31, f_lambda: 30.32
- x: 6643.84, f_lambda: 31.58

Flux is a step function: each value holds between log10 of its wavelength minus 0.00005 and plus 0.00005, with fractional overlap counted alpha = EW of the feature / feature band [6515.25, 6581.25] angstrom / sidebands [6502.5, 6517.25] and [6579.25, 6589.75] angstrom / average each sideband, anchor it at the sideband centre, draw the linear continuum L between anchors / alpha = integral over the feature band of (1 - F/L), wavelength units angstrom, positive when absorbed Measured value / 3.78 angstrom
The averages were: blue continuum 36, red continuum 35.1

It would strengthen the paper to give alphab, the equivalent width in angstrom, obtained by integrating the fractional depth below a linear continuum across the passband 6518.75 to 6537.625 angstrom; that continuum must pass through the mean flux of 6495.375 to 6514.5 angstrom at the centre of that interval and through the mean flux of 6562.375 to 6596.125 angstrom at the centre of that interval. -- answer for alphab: 3.6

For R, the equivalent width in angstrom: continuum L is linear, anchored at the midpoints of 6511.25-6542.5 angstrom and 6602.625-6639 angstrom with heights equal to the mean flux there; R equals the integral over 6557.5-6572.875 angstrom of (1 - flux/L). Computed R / -2.5 angstrom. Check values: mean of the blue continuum 31.1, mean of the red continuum 33.4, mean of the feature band 37.2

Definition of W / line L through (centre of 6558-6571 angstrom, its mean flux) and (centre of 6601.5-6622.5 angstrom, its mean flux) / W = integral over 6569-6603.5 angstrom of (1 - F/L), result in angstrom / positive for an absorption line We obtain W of 1.4 angstrom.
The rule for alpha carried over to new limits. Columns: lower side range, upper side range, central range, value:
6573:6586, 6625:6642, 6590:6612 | -0.6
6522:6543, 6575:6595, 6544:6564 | -2.6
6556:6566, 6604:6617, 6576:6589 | 0.6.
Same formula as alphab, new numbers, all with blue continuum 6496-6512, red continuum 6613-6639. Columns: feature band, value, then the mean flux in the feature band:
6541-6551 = -0.4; 35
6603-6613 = -0.5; 34.7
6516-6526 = 0.8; 31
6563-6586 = -1.9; 36.1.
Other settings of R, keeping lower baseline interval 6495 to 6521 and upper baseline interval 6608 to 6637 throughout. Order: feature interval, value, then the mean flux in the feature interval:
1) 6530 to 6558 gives 0.90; 33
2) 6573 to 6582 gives -0.34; 35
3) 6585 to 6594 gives -0.34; 34.8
